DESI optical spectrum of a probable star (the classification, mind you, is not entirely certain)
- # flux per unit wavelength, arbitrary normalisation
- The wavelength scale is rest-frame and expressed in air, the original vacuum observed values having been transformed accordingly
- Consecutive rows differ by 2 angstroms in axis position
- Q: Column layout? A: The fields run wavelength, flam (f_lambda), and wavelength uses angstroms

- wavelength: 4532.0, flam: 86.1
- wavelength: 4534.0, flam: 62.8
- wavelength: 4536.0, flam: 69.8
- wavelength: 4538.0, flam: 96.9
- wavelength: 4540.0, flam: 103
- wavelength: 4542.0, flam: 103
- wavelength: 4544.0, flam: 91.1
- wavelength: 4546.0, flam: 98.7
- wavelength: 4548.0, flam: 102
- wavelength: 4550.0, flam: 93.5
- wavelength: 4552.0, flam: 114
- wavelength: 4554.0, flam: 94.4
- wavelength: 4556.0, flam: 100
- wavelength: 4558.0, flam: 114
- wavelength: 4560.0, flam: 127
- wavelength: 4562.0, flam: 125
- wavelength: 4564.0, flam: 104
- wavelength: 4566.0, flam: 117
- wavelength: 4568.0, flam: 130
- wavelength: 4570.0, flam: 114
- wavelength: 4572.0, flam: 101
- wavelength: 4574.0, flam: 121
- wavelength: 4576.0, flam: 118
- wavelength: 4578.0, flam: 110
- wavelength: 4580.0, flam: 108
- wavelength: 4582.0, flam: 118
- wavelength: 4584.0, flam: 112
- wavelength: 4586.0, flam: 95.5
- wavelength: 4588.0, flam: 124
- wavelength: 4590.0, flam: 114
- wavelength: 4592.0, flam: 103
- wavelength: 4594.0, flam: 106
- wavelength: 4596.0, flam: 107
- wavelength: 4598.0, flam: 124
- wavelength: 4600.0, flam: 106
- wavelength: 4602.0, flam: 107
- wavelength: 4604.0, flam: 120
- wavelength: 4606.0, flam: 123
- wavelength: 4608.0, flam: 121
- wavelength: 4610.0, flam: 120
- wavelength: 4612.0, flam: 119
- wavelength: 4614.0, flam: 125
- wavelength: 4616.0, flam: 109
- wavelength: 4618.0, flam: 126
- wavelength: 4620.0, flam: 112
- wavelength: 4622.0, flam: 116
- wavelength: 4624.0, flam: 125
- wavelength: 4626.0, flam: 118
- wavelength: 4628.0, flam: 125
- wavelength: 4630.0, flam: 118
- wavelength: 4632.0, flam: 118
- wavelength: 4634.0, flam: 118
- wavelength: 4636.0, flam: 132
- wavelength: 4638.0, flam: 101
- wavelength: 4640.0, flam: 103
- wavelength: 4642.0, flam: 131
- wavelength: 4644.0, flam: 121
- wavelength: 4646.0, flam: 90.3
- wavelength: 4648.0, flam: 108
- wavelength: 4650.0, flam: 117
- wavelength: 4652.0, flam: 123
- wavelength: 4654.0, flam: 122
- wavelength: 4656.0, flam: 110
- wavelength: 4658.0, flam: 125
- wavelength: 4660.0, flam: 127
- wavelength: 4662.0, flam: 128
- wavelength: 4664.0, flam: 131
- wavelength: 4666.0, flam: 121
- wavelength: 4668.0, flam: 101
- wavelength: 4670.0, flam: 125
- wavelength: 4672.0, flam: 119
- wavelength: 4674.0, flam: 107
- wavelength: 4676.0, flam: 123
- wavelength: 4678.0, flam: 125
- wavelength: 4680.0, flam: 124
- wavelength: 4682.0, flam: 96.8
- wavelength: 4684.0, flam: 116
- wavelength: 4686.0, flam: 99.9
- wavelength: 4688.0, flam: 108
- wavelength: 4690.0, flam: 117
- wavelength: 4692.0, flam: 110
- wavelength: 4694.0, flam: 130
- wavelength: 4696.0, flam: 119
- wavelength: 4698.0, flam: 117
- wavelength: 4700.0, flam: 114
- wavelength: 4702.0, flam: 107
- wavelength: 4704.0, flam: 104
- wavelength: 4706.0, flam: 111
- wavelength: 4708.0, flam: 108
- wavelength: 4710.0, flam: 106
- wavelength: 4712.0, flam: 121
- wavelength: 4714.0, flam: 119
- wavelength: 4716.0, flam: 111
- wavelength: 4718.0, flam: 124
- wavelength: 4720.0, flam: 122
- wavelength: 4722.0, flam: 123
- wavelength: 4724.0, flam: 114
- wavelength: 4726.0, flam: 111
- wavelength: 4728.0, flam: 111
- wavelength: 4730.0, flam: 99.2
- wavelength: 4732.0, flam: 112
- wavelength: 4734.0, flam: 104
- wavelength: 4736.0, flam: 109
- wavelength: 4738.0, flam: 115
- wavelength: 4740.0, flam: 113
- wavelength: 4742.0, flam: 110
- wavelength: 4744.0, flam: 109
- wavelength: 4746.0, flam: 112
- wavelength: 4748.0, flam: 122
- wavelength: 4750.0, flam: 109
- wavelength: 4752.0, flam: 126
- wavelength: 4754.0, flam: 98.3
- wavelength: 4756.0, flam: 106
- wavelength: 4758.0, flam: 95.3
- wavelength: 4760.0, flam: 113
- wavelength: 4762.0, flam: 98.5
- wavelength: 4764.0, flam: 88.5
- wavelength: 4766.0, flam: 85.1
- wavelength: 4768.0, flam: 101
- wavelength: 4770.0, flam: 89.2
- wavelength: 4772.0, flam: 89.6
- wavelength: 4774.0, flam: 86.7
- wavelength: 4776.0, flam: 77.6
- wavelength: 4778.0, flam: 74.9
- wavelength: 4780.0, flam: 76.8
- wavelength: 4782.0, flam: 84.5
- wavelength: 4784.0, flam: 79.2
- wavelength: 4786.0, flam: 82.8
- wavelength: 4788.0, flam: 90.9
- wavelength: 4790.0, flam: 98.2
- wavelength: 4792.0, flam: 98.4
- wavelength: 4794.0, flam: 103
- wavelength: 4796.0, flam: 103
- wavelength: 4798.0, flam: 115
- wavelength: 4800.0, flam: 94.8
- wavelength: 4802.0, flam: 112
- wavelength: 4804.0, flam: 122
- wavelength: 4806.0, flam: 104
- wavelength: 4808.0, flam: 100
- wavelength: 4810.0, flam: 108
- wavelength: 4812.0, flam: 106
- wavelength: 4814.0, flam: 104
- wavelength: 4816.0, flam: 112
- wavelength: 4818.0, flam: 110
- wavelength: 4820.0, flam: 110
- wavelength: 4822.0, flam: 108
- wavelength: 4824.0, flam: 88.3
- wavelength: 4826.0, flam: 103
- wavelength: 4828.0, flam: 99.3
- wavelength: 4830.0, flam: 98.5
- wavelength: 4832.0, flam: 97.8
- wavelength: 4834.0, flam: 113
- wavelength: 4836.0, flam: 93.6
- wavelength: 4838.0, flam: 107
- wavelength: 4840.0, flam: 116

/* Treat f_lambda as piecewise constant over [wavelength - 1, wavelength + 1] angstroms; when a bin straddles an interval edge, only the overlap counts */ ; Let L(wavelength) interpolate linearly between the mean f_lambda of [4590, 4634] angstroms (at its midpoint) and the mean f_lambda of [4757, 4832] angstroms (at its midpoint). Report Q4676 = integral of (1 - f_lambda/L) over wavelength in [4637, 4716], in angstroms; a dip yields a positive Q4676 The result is -3.71 angstroms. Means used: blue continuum 117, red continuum 97.6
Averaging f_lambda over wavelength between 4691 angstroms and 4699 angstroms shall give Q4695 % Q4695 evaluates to 119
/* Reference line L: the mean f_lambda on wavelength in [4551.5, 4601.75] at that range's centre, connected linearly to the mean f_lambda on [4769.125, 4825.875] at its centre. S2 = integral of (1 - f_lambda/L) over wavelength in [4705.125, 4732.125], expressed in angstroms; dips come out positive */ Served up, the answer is -2.9 angstroms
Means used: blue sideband 112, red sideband 97.6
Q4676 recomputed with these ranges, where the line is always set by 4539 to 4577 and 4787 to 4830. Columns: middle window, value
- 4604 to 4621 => -1.8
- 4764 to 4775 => 1.5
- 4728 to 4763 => -1.2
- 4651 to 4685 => -3.9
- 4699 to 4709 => -0.2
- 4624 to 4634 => -1.2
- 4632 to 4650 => -1.0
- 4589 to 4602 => -0.2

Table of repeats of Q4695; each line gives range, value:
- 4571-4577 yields 113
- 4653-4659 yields 119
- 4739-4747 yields 111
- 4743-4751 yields 113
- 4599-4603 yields 106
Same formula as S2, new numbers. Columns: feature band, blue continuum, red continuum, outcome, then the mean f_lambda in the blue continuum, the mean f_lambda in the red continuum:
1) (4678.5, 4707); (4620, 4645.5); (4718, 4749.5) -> 0.6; 118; 113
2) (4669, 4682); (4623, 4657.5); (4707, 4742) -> -0.4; 117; 113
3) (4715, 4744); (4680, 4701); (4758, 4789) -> -3.2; 113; 88.1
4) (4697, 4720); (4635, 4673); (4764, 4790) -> -2.2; 118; 85.5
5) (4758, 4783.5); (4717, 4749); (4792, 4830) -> 4.8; 113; 105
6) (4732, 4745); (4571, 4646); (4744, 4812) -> -1.0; 115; 98.6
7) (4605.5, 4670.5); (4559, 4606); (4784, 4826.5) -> -4.3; 114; 103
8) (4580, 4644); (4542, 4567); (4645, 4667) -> -1.5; 107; 118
